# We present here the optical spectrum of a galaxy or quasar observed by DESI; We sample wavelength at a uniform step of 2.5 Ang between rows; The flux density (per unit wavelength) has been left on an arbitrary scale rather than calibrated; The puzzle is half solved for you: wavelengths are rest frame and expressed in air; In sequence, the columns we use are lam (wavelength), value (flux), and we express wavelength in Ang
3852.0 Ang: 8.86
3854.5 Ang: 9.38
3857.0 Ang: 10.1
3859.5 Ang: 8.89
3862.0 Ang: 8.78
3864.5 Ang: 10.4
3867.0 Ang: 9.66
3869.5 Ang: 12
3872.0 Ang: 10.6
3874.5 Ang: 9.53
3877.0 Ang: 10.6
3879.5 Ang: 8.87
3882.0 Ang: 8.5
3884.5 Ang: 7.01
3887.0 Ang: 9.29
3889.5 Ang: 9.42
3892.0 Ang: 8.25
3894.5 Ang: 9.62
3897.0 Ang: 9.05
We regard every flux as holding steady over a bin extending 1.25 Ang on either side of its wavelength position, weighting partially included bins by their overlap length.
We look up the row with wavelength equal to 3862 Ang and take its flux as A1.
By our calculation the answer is 8.78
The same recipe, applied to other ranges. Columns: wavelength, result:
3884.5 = 7.01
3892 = 8.25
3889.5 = 9.42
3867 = 9.66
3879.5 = 8.87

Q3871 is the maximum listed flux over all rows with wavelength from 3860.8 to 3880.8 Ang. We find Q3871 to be 12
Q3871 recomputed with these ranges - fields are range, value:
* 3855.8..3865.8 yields 10.4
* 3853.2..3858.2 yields 10.1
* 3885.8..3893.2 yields 9.42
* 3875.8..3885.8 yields 10.6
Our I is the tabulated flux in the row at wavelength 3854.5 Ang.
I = 9.38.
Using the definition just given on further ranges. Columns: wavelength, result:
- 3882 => 8.5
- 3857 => 10.1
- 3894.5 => 9.62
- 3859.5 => 8.89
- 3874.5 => 9.53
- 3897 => 9.05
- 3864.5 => 10.4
